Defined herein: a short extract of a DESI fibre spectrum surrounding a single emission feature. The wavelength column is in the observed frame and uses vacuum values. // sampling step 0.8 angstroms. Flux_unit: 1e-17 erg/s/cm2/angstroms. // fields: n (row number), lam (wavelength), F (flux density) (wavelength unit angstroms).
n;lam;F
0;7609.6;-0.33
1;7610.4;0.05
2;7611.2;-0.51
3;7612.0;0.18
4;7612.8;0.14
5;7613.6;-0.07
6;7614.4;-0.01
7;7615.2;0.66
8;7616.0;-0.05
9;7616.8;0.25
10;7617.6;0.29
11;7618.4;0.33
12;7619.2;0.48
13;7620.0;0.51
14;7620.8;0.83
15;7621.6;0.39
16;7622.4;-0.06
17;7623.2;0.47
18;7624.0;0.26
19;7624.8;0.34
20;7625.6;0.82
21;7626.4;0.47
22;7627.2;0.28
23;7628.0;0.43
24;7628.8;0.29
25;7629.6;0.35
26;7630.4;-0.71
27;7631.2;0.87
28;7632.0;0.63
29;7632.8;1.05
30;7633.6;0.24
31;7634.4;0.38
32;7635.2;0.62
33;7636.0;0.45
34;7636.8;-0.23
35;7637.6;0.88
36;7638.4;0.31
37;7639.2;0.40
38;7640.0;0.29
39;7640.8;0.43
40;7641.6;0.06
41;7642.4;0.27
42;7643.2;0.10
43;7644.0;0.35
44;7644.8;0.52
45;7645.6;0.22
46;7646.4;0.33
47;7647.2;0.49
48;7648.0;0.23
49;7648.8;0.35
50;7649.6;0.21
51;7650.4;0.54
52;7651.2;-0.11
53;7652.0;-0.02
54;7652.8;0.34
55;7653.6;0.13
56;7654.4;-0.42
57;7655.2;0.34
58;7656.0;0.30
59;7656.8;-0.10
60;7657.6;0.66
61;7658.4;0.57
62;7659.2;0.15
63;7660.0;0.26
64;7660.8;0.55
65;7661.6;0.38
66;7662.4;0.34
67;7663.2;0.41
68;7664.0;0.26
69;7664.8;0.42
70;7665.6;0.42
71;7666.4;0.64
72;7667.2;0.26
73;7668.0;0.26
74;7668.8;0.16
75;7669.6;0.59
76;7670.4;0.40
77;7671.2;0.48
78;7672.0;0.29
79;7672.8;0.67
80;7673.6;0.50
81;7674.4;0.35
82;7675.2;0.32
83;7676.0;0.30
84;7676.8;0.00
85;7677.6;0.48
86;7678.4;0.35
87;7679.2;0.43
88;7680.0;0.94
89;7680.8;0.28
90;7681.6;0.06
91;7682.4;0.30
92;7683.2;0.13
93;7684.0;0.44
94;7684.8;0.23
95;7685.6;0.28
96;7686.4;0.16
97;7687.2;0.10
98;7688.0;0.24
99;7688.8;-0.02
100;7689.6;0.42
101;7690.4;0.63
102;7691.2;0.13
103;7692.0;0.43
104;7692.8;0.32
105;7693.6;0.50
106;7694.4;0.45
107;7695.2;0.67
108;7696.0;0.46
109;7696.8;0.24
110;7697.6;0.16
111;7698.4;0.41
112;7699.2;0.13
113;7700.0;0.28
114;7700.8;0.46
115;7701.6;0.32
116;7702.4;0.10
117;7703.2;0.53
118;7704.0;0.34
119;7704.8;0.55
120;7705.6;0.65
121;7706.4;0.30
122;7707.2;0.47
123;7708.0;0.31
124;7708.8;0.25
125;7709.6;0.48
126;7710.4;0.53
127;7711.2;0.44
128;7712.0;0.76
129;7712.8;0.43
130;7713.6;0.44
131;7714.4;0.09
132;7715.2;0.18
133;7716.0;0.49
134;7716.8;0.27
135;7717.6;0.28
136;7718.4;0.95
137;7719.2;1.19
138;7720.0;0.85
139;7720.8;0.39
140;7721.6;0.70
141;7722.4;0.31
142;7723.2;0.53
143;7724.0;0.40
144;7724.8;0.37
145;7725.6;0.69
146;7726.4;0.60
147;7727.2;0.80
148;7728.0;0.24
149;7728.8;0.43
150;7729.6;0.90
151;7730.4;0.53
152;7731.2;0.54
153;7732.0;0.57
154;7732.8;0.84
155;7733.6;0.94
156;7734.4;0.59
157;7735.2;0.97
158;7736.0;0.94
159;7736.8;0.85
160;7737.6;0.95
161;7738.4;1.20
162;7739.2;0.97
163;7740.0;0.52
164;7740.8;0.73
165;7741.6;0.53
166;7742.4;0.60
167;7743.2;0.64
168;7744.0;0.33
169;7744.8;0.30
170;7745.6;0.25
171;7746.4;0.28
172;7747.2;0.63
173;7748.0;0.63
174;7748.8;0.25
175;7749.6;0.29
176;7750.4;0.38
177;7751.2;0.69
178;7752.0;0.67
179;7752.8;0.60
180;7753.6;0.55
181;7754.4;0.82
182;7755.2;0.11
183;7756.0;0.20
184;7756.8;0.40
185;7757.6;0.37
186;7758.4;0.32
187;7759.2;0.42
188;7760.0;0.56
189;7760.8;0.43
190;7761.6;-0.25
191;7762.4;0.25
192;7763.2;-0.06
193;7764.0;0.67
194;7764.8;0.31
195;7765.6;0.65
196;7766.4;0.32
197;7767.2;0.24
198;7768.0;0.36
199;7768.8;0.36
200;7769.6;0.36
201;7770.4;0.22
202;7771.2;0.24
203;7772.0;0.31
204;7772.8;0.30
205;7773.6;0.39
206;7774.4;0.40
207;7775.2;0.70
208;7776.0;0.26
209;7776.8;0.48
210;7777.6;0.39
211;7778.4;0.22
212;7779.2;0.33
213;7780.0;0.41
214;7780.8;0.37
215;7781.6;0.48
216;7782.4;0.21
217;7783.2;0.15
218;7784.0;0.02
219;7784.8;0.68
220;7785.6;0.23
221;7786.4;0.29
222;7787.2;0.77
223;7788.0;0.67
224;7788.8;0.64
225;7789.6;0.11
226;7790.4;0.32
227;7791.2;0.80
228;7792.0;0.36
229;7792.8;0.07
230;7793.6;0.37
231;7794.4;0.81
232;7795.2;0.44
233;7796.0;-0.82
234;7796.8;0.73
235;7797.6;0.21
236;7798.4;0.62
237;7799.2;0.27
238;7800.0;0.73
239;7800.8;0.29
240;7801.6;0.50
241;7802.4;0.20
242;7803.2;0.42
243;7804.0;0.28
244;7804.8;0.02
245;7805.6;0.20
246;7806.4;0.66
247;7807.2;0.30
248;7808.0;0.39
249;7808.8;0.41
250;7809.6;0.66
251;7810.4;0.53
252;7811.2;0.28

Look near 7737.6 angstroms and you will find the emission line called [O II]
